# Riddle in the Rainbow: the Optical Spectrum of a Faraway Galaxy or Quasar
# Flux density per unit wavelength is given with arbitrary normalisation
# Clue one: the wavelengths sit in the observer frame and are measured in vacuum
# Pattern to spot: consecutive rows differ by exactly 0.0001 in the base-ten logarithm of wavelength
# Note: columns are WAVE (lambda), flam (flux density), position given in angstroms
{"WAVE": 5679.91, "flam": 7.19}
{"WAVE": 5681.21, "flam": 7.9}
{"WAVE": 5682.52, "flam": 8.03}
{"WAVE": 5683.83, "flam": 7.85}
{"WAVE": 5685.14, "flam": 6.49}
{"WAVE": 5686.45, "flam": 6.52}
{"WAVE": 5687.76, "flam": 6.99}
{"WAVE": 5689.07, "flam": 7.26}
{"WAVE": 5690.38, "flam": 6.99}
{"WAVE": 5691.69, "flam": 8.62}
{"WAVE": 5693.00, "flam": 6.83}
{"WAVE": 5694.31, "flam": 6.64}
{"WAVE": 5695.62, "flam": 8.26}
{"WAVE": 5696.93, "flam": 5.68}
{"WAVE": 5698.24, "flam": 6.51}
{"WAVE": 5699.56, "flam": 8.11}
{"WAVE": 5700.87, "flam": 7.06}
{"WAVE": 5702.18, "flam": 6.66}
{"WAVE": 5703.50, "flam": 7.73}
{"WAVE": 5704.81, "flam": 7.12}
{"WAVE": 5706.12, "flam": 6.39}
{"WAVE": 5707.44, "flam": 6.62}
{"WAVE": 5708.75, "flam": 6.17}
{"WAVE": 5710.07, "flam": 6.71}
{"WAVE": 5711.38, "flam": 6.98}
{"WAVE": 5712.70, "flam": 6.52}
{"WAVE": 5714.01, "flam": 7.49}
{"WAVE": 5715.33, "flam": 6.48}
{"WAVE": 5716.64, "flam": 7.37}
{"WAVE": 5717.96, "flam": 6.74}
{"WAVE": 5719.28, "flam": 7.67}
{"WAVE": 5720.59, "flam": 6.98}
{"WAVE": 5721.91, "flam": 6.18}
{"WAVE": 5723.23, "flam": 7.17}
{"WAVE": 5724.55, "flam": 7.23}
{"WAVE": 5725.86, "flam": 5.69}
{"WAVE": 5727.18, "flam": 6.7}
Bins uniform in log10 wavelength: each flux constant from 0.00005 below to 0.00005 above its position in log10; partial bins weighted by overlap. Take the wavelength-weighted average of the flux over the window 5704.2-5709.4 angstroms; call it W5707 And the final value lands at 6.57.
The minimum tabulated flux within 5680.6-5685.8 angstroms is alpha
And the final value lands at 6.49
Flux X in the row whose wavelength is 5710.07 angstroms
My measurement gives 6.71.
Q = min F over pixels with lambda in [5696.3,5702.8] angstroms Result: 5.68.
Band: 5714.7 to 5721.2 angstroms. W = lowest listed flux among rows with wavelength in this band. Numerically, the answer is 6.48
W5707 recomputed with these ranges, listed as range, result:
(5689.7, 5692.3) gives 7.79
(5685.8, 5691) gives 6.94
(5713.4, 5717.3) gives 7.11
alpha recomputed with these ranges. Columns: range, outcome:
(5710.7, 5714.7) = 6.52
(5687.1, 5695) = 6.64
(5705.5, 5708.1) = 6.39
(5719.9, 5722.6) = 6.18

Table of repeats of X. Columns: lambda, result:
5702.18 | 6.66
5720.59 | 6.98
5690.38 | 6.99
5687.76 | 6.99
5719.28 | 7.67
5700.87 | 7.06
